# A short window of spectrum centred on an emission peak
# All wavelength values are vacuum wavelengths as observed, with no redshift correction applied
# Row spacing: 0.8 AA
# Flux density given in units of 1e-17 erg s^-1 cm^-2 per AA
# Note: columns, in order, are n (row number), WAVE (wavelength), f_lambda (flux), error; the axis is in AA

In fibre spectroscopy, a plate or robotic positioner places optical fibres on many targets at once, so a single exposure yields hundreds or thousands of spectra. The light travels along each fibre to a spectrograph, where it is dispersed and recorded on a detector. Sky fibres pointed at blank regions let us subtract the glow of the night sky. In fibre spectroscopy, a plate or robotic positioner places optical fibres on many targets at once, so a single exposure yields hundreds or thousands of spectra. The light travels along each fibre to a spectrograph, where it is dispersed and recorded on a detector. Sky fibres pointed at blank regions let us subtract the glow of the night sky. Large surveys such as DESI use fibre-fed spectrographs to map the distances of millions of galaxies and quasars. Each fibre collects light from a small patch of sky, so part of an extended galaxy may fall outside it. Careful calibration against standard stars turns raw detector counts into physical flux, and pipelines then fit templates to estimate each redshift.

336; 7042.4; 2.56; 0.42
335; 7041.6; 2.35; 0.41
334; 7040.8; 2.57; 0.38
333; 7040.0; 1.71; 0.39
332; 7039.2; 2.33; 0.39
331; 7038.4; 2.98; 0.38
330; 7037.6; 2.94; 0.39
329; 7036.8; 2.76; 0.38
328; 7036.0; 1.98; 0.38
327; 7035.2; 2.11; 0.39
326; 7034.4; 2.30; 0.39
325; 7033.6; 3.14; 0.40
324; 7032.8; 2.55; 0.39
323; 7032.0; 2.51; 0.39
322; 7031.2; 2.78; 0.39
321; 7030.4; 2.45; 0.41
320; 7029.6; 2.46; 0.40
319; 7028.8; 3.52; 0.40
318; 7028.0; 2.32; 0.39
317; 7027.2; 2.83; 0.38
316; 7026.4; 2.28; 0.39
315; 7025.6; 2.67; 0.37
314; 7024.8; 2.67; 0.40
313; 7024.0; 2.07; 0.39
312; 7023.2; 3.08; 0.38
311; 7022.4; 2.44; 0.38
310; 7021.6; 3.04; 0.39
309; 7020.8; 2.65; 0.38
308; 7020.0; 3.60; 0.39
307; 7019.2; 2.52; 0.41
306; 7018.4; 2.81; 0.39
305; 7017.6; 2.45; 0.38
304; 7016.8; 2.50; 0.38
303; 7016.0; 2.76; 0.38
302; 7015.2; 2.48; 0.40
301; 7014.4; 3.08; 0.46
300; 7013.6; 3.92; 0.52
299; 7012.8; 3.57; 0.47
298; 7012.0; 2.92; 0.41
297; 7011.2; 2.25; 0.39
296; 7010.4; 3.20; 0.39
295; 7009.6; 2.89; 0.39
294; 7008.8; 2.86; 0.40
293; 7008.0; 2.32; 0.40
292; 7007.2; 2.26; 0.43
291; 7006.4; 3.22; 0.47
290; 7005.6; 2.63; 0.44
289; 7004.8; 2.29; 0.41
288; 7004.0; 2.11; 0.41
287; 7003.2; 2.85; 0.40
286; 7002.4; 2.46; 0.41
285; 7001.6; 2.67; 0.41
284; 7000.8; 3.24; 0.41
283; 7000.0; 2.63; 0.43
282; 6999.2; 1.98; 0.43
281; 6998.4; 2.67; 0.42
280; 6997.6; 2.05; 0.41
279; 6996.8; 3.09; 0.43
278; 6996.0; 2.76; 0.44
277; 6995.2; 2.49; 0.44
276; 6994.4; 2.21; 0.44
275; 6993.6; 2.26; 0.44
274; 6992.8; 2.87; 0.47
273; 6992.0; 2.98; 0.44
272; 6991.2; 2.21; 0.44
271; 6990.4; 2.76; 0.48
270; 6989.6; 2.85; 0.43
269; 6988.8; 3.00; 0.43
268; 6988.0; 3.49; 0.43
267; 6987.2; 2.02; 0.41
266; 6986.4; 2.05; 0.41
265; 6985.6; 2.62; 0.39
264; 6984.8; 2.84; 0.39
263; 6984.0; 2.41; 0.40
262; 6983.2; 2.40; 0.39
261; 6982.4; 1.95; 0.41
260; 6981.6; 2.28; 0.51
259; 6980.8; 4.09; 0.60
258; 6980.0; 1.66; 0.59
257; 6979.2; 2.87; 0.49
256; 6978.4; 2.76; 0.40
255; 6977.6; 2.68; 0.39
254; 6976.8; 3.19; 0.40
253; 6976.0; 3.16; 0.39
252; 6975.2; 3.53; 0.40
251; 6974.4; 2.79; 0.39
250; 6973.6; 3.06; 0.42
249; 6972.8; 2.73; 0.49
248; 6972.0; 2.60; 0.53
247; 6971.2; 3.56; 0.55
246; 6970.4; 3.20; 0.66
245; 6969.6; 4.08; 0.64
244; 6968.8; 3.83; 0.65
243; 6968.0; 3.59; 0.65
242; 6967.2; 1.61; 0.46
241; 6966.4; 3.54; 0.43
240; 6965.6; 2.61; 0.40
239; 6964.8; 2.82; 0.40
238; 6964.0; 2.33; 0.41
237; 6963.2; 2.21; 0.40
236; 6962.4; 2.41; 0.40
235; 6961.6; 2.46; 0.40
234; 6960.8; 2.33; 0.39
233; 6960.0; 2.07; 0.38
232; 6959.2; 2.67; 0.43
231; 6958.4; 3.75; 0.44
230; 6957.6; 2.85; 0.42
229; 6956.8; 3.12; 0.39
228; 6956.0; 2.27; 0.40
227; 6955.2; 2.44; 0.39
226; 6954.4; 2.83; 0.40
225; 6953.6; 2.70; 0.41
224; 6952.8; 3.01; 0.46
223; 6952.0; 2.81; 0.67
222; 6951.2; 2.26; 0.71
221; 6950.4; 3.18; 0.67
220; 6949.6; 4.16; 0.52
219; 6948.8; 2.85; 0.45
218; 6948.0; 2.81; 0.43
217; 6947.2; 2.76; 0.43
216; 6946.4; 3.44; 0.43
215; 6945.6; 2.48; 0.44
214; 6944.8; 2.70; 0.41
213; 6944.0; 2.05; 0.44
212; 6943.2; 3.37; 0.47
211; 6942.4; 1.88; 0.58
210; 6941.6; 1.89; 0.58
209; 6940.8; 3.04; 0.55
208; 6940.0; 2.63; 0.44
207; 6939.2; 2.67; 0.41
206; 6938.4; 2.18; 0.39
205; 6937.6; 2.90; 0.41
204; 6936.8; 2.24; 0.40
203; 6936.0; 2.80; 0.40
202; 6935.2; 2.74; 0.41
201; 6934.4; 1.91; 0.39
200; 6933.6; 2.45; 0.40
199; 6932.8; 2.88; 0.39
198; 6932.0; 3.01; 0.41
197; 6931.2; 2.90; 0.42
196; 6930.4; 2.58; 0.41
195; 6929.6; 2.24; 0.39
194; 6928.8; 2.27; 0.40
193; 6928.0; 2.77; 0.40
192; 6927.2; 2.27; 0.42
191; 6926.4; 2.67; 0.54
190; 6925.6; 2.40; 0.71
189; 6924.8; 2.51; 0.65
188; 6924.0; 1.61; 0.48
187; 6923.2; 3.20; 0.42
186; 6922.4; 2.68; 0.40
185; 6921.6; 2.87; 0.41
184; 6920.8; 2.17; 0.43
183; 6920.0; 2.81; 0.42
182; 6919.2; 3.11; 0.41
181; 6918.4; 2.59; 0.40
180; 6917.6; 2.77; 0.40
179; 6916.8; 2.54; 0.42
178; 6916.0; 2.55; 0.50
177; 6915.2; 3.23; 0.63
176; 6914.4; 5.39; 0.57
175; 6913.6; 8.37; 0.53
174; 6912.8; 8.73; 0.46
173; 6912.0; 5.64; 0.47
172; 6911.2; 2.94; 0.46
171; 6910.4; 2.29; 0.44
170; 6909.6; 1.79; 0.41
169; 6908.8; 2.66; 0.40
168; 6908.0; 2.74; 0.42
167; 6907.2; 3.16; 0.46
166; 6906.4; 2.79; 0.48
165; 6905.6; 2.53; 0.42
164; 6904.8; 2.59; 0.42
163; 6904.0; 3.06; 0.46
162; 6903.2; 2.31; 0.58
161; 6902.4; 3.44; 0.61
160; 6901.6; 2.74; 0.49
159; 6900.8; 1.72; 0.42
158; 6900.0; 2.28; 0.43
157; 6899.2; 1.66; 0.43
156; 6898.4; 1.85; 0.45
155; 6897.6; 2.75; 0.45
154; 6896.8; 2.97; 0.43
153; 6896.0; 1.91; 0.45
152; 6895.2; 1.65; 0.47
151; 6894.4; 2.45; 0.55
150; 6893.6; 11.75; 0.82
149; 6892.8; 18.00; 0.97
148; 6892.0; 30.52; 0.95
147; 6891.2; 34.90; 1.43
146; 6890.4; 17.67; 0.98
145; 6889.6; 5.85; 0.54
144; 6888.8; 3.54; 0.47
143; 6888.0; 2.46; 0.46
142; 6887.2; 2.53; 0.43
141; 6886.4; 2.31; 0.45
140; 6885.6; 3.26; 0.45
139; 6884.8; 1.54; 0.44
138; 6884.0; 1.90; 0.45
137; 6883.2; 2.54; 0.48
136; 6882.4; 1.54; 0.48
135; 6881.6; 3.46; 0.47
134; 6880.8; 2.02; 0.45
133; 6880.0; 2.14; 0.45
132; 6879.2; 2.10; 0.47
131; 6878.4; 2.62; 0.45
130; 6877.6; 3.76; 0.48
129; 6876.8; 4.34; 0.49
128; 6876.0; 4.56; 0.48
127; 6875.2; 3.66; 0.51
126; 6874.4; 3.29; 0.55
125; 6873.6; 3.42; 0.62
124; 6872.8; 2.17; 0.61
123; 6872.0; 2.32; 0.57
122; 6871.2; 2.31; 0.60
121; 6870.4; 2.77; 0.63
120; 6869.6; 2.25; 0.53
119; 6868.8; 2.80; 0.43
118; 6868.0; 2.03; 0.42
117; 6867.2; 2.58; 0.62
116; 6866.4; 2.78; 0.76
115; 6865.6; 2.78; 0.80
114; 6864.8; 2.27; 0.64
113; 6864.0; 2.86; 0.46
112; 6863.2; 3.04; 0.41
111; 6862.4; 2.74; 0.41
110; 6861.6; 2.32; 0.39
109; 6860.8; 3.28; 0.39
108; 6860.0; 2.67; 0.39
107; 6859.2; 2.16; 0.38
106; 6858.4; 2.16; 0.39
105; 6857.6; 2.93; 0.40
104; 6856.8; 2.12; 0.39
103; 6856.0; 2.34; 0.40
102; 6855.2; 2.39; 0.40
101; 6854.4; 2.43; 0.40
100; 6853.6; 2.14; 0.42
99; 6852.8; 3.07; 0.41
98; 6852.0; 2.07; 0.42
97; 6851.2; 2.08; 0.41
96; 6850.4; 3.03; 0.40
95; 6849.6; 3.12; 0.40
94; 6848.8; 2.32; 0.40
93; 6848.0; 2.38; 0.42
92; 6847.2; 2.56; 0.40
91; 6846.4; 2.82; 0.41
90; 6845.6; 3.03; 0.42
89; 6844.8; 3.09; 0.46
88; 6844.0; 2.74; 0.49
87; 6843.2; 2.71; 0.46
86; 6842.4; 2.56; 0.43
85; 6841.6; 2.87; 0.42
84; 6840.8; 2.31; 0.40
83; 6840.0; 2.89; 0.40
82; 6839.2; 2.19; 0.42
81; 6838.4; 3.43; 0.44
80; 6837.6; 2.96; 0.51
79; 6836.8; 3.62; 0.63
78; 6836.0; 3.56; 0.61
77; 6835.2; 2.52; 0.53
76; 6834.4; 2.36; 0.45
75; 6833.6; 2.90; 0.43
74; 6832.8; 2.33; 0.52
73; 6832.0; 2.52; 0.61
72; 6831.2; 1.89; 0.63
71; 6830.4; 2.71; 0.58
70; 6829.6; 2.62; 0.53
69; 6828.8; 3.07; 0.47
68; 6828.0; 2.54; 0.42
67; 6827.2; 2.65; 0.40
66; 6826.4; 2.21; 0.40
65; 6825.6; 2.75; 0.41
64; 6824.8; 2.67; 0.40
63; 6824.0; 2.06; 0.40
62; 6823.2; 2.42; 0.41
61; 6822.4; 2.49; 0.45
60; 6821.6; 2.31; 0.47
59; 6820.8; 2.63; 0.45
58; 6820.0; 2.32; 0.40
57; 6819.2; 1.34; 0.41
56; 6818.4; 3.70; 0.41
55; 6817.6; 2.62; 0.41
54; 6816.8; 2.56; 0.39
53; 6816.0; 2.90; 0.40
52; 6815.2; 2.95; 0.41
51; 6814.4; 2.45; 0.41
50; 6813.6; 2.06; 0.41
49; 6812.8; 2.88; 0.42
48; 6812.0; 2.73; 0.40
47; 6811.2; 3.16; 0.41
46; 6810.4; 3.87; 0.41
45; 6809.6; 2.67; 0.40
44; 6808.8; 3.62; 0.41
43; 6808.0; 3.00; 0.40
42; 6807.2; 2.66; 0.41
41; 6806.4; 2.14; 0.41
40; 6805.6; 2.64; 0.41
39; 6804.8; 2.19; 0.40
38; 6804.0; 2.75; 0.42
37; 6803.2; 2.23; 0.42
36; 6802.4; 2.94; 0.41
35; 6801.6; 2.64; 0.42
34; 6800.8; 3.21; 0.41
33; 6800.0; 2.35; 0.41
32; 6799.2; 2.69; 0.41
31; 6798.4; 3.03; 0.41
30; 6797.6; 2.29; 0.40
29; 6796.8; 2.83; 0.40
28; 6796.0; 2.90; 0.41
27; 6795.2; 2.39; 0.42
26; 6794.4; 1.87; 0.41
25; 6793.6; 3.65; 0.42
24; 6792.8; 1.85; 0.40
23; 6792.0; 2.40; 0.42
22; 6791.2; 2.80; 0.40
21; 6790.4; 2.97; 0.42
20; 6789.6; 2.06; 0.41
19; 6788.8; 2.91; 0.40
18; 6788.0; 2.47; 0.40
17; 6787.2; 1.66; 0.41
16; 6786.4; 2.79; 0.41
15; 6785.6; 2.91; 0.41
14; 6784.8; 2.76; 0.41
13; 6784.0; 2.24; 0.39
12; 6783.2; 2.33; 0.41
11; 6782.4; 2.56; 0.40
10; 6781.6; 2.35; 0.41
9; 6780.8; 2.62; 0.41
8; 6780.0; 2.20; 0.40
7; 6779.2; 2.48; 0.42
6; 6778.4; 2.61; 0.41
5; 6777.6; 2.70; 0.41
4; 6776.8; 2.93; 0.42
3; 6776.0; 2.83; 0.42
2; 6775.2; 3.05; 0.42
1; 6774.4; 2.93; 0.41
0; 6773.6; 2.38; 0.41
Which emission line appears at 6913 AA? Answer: [N II]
